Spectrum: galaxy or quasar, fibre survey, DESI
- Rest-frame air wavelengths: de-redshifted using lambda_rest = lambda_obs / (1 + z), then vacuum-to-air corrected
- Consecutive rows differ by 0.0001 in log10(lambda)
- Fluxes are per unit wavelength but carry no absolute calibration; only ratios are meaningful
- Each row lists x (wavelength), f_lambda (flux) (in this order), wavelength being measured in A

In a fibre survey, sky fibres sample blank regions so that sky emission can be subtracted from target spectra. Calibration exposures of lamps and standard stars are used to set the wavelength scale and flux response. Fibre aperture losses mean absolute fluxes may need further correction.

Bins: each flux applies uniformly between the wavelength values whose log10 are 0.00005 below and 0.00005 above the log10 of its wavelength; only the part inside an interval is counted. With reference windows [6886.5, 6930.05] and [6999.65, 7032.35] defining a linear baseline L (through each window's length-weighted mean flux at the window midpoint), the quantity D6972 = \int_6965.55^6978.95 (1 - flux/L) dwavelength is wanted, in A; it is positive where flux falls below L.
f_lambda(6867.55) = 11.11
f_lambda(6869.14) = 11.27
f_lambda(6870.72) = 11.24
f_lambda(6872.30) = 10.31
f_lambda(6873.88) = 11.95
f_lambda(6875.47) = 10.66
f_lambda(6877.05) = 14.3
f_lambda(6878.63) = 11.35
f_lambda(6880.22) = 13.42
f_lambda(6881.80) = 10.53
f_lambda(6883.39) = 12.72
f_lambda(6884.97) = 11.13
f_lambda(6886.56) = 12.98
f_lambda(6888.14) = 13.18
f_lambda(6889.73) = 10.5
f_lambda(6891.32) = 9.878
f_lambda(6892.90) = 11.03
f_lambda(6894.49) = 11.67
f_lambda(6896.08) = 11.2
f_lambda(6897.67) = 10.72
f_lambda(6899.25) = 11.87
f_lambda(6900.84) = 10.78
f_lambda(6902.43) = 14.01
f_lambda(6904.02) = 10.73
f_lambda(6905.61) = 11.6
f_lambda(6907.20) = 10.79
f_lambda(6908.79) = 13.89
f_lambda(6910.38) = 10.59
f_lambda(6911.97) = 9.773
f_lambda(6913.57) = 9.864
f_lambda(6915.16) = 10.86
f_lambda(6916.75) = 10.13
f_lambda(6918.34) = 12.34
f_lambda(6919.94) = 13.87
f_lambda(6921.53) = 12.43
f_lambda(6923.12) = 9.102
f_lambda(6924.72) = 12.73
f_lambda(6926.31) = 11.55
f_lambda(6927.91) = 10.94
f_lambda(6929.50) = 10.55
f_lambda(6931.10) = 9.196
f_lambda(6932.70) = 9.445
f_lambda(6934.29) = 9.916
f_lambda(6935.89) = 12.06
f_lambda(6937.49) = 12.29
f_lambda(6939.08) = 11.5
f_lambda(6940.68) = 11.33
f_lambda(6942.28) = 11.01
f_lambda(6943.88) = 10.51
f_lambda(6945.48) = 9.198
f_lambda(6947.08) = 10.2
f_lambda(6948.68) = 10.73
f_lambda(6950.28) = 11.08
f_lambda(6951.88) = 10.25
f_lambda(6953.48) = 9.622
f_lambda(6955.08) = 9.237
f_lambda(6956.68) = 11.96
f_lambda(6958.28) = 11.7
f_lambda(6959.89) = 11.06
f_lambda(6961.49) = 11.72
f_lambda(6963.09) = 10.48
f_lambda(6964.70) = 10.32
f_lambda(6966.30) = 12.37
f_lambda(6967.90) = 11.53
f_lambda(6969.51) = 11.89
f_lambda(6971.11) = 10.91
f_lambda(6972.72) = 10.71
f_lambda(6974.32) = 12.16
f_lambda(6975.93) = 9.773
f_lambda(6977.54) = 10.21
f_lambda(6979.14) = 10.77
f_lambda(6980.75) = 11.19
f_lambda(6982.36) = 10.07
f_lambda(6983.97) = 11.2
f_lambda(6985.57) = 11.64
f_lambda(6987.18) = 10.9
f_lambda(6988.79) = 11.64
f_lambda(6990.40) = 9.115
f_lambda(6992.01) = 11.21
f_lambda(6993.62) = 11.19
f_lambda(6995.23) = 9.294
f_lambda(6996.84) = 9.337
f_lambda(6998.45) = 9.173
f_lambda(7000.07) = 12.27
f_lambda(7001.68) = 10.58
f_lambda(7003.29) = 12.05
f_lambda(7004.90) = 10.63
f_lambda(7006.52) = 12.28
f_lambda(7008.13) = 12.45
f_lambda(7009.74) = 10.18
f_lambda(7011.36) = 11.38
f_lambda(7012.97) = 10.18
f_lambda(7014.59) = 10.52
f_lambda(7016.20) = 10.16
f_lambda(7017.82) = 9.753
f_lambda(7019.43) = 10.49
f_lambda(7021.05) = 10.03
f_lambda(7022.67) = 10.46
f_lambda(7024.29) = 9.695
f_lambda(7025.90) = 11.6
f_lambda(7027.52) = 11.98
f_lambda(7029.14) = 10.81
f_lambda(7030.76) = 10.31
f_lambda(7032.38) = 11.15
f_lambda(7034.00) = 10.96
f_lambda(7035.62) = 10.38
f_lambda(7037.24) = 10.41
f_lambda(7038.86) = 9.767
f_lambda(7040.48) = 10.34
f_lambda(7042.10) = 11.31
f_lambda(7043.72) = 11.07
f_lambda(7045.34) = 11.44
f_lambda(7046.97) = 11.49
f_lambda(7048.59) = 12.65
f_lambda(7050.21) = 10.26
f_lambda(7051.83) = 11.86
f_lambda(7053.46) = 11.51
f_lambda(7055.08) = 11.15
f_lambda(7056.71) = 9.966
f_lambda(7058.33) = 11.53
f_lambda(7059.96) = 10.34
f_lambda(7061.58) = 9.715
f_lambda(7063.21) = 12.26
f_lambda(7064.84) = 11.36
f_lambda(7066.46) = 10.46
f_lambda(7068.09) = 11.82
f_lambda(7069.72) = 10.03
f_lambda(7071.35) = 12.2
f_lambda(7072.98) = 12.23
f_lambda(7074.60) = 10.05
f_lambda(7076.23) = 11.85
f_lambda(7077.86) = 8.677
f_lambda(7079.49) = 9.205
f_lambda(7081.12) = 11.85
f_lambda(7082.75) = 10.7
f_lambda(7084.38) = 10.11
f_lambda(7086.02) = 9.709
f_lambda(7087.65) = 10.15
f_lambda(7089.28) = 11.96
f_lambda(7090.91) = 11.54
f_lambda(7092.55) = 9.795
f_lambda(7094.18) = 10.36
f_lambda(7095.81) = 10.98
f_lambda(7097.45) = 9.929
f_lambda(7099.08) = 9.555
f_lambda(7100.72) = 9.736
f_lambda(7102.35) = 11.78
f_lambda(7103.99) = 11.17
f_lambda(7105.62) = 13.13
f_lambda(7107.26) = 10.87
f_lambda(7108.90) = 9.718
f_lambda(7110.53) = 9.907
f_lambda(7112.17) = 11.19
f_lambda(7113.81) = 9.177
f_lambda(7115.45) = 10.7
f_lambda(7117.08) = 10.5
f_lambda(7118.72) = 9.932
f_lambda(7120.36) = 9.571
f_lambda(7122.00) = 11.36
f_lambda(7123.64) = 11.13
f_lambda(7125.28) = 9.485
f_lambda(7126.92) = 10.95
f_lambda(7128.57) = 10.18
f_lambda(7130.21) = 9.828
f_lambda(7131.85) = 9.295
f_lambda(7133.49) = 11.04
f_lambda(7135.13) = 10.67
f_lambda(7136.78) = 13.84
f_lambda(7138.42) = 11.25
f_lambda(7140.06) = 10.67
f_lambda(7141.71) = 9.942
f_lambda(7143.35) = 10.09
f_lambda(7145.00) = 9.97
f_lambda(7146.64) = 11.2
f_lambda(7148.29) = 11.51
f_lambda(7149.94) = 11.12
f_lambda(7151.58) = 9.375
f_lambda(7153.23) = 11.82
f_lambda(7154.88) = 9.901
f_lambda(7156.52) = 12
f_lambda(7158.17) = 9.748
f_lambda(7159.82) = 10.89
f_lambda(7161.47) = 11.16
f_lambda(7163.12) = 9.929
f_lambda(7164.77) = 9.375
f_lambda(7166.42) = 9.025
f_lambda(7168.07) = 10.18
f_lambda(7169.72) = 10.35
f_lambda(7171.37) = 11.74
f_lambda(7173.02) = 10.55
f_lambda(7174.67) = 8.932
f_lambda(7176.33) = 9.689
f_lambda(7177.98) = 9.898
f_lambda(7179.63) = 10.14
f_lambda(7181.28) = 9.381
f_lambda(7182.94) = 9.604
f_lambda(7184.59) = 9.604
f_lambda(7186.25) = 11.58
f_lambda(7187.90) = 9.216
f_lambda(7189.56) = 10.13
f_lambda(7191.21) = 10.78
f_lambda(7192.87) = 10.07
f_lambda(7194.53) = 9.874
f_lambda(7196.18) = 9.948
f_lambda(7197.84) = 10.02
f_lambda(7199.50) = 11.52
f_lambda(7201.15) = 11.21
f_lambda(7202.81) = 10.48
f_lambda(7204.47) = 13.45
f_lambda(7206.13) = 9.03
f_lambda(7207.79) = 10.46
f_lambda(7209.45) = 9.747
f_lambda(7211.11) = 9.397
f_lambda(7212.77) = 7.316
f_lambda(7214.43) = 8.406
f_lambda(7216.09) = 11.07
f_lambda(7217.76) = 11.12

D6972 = -0.10 A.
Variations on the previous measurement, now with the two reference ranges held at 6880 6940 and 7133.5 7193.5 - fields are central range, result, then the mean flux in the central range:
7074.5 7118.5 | 0.6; 10.5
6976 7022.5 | 1.4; 10.7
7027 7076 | -0.9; 11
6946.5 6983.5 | 0.9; 10.9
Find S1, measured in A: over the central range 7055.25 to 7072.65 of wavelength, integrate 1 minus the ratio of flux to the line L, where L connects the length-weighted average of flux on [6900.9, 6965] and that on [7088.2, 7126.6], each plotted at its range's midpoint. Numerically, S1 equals -0.5 A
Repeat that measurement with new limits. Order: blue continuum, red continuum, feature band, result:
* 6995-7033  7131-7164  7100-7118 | 0.1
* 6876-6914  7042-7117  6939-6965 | 1.6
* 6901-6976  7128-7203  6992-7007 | 0.2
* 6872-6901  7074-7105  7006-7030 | 0.3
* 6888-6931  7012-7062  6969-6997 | 0.6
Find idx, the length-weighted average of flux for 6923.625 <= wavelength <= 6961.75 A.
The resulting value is 10.8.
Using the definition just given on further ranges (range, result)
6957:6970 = 11.4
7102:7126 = 10.6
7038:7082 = 11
